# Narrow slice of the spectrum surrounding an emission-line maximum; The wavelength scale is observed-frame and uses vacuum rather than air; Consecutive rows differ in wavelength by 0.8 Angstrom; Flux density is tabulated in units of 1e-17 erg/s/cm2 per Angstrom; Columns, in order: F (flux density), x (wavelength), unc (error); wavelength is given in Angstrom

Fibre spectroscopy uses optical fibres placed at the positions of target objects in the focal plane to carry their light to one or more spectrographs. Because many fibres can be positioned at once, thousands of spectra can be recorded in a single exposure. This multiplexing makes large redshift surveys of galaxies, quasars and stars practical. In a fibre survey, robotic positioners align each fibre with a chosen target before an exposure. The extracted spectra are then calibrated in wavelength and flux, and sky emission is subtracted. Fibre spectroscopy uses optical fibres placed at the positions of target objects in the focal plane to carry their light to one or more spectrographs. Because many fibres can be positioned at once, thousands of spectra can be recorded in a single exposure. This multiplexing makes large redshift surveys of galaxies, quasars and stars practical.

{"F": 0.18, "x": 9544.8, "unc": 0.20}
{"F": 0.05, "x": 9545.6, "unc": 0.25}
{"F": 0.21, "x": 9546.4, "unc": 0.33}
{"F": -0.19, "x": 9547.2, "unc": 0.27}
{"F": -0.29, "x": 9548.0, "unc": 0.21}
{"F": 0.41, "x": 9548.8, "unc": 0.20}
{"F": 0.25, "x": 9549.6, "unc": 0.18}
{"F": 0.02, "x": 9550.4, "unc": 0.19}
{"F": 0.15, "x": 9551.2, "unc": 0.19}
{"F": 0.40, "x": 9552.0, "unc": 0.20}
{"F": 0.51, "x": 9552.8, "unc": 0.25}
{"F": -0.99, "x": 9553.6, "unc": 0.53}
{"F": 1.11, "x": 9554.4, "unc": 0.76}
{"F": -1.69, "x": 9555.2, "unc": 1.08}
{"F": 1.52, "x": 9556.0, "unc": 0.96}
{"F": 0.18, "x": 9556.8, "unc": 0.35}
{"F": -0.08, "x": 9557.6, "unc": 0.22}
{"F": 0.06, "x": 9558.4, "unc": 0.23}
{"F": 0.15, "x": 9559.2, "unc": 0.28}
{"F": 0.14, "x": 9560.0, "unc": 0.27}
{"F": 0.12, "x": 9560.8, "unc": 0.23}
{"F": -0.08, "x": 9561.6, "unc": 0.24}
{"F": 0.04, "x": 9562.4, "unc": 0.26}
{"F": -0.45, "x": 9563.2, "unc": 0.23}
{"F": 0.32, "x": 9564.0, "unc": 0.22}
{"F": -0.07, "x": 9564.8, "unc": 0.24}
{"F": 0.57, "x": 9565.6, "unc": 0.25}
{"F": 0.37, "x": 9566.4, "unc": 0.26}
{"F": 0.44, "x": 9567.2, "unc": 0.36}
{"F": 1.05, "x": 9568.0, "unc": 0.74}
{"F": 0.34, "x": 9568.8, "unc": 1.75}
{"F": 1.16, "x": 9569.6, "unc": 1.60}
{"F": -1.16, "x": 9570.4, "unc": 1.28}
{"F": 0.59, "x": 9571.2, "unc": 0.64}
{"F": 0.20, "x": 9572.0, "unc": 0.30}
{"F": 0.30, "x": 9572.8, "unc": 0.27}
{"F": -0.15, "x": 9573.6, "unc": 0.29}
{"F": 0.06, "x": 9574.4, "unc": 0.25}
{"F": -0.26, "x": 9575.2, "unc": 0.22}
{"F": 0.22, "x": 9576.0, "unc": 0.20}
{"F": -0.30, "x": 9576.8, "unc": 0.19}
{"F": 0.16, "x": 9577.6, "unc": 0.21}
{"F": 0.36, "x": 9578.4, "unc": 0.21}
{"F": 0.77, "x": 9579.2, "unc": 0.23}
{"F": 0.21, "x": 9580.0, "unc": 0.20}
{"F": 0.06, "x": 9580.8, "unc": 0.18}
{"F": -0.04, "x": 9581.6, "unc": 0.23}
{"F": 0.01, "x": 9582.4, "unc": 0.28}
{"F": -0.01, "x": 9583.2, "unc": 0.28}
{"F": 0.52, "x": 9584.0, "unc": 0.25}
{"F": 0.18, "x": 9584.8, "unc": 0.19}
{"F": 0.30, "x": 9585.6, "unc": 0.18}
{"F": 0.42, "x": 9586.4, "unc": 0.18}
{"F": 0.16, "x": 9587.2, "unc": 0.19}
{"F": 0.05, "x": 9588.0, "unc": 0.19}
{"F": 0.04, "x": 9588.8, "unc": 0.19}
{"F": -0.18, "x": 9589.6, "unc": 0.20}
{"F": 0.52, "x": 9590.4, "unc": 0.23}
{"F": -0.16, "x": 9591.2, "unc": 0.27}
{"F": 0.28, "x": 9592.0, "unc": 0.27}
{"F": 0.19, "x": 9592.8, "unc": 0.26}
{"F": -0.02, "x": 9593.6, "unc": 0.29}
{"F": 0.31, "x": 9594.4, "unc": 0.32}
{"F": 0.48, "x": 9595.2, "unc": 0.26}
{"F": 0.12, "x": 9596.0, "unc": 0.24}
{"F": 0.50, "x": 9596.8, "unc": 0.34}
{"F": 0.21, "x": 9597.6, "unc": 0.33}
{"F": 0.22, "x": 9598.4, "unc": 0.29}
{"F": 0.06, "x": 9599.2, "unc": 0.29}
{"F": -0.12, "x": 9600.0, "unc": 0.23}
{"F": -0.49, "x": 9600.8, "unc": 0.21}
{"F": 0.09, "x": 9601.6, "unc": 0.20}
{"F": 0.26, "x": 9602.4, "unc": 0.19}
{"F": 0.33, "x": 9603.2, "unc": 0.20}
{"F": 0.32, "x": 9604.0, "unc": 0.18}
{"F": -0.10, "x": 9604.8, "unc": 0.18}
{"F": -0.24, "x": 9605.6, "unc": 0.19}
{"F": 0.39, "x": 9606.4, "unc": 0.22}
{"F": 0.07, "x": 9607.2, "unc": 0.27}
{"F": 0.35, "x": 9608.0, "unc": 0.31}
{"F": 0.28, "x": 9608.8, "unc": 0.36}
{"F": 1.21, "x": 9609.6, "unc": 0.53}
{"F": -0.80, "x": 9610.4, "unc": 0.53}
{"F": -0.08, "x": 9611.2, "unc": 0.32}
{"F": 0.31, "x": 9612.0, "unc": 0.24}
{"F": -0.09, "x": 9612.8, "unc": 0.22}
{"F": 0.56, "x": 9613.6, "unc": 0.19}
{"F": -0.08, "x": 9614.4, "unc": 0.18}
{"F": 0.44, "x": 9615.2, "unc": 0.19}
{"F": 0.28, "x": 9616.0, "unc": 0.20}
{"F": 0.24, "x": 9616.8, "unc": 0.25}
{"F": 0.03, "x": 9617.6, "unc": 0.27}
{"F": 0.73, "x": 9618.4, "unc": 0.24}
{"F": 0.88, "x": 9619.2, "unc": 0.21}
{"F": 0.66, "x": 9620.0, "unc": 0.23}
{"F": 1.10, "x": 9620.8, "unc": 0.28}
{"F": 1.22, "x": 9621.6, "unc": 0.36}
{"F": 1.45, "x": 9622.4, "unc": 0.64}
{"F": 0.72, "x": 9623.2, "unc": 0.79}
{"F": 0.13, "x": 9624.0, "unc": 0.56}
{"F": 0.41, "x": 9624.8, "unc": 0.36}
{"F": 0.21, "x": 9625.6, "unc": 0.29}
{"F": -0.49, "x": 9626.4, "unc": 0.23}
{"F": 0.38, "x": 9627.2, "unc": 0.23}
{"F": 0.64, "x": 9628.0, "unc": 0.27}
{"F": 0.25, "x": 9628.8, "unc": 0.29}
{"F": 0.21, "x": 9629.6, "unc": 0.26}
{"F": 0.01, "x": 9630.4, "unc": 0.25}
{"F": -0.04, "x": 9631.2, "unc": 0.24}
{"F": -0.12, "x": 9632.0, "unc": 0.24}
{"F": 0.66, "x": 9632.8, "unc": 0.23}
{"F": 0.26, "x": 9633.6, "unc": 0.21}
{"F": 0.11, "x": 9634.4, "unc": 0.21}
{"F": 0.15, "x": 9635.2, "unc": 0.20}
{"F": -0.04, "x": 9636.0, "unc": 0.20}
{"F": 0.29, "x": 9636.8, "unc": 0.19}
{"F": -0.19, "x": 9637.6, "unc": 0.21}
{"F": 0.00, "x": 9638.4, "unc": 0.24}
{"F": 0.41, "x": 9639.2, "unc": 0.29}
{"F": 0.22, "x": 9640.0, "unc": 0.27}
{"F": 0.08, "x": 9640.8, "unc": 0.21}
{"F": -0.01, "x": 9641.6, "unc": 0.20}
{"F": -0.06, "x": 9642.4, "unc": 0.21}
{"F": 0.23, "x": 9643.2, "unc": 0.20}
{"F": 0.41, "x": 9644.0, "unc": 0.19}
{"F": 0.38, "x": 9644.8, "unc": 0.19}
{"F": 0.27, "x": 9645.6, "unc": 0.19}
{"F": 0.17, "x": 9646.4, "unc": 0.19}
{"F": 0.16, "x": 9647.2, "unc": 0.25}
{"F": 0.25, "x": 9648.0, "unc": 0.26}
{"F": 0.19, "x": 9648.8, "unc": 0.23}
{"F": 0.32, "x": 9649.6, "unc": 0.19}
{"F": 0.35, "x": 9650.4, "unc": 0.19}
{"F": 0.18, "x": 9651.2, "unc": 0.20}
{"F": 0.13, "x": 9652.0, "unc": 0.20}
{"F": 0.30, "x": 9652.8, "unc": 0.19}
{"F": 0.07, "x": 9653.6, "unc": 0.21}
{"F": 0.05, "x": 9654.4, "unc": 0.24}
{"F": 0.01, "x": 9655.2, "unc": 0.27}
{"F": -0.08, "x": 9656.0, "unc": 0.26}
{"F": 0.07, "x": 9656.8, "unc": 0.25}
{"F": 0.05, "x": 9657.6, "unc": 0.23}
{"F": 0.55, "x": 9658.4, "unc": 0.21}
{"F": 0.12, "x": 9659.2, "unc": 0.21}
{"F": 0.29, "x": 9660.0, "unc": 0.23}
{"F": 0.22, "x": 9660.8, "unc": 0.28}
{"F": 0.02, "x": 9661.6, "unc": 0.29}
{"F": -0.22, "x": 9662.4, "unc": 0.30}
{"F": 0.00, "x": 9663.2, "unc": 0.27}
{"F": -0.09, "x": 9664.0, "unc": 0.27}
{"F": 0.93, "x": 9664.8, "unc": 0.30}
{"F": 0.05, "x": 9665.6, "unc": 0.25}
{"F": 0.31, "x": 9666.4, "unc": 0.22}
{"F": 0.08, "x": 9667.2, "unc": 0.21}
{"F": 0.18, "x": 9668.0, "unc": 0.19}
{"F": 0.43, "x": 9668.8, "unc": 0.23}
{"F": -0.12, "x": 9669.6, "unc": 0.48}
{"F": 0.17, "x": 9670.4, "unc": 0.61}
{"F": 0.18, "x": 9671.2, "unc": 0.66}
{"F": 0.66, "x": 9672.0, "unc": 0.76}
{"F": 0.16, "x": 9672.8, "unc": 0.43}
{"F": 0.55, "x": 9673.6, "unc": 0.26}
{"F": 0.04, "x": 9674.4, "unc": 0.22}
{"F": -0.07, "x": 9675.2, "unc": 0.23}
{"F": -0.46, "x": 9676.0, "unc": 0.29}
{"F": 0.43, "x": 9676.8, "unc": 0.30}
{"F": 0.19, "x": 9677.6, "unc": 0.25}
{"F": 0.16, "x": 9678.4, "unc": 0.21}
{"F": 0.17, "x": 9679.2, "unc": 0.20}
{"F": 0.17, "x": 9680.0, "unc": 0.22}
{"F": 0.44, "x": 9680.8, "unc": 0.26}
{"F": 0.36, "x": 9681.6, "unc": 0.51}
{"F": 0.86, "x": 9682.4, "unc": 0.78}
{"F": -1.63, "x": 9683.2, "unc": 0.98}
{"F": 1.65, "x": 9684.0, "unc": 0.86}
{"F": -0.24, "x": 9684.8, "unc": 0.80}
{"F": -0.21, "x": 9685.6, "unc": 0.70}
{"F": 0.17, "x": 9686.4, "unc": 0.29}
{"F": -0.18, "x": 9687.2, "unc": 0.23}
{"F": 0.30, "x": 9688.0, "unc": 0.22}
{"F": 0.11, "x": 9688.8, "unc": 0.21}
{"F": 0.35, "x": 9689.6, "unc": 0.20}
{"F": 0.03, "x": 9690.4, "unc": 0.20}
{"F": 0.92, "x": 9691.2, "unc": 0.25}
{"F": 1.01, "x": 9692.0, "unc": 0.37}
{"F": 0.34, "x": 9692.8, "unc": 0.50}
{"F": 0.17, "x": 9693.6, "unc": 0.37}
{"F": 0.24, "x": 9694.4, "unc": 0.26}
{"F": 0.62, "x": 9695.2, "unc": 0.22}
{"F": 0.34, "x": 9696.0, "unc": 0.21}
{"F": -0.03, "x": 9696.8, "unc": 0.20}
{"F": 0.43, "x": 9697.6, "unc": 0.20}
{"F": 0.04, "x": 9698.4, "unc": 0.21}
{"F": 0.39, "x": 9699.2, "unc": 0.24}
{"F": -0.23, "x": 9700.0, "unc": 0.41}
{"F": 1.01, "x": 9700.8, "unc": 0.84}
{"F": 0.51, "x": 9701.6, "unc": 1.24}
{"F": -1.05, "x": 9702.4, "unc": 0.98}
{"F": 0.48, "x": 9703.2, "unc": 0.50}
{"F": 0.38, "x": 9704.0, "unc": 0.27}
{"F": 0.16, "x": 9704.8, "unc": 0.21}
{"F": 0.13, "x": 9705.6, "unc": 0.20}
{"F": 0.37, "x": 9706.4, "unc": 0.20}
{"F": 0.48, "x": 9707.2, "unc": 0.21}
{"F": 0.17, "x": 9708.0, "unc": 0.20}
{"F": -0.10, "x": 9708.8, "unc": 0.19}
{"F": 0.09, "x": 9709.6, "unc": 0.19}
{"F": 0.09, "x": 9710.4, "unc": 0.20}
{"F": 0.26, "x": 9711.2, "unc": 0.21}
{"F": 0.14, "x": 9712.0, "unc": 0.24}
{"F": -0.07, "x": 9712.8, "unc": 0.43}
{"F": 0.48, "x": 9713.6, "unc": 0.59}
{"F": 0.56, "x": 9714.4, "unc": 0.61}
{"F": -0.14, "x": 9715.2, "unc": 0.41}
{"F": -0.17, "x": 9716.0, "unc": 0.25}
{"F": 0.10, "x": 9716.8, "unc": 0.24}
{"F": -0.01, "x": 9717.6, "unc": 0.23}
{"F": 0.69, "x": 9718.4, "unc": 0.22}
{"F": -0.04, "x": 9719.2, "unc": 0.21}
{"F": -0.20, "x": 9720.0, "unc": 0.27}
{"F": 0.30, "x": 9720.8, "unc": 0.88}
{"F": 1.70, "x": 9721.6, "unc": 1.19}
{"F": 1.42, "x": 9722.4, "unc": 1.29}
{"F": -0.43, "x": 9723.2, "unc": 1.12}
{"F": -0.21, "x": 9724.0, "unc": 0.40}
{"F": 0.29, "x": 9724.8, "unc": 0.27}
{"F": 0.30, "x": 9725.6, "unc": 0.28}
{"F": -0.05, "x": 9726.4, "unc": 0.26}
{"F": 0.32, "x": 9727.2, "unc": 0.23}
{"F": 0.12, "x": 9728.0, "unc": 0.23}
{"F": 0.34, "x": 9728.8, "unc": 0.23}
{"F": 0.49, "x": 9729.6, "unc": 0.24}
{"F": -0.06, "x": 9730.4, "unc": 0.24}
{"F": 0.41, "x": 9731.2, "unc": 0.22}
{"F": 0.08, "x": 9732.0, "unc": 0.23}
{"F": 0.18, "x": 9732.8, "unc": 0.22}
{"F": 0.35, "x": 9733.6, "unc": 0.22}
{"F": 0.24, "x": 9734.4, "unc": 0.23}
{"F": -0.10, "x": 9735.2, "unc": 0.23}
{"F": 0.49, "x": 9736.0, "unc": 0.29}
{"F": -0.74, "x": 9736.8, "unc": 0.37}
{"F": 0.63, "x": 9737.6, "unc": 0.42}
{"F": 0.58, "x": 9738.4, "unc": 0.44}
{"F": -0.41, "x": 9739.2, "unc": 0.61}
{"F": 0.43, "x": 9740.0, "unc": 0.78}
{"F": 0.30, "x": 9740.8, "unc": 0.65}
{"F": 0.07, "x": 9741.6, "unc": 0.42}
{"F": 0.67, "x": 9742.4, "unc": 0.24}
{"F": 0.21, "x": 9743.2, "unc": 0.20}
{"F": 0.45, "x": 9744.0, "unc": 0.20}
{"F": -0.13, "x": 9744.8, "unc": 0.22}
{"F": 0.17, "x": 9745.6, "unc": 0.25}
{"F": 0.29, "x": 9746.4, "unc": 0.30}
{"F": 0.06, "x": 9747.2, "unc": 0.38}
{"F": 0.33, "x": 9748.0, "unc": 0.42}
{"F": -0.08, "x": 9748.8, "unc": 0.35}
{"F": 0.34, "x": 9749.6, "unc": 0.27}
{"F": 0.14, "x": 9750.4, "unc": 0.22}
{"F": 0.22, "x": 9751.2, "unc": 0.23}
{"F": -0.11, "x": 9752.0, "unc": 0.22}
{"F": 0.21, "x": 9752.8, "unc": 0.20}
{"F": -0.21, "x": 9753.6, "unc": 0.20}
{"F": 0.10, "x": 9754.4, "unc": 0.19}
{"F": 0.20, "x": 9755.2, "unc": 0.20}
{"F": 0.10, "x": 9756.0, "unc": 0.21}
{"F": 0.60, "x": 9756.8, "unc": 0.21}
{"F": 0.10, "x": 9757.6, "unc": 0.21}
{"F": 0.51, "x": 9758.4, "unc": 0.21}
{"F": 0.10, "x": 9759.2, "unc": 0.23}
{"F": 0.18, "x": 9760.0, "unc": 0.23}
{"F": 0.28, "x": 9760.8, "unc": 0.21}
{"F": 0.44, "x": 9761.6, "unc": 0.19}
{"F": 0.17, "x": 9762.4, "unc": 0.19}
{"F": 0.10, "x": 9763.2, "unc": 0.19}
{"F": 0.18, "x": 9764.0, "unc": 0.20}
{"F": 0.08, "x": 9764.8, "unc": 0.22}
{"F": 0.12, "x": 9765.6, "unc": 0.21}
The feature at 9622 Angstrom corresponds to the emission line H-beta 4861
